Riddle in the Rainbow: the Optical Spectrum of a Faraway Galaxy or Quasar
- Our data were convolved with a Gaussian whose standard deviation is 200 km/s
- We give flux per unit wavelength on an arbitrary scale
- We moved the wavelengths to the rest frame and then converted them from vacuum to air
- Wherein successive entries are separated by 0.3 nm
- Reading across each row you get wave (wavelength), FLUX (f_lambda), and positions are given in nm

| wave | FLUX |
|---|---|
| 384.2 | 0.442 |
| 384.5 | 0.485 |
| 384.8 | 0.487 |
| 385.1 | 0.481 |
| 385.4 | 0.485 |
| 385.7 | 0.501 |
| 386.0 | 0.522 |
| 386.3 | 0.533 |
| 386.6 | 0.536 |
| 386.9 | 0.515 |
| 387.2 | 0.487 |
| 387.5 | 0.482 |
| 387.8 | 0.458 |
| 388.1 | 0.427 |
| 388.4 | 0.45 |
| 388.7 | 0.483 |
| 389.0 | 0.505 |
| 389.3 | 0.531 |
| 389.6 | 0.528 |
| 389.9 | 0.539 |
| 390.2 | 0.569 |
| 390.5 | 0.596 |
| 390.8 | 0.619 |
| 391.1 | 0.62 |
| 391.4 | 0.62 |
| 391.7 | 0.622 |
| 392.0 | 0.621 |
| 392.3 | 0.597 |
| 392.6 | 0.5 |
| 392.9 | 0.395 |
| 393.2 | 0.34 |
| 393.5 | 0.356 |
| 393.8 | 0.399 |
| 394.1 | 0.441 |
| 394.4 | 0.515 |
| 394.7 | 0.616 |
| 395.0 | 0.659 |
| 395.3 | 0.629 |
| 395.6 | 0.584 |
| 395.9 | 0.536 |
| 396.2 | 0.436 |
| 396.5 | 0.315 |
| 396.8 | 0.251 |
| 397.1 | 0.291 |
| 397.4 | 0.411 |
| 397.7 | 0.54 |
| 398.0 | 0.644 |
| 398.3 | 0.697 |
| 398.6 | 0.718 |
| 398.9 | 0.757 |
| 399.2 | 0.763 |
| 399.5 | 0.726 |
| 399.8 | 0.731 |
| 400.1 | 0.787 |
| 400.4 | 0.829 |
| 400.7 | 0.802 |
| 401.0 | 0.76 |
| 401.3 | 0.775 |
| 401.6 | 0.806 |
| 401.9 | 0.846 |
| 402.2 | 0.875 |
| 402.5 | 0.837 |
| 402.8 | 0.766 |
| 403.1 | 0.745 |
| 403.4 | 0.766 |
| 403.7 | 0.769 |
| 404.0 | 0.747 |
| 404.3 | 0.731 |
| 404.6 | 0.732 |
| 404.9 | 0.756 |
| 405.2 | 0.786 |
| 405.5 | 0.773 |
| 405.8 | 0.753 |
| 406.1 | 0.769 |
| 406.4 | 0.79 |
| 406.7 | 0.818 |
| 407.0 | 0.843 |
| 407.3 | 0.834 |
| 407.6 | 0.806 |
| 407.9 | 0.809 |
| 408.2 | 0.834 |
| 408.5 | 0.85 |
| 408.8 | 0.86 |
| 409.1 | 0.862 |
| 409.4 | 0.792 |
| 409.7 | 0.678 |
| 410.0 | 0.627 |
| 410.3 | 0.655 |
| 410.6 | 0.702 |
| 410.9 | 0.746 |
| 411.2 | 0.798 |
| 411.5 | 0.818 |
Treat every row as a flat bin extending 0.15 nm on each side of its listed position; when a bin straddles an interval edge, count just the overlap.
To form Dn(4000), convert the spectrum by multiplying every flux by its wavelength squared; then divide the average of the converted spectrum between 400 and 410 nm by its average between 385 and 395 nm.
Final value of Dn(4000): 1.7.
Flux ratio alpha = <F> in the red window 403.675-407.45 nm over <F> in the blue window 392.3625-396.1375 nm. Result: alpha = 1.56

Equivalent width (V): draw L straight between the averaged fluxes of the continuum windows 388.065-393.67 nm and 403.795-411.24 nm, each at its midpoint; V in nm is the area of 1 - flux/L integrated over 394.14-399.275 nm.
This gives 0.56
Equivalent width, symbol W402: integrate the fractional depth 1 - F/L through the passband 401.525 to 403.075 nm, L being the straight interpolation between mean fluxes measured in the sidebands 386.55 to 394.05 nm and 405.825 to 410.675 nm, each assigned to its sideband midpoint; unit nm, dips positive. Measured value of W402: -0.29 nm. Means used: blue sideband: 0.511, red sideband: 0.784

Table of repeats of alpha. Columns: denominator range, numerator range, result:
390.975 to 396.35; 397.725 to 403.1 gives 1.45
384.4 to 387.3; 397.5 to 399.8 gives 1.37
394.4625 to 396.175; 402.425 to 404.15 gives 1.31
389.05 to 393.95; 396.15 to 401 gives 1.16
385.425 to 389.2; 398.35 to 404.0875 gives 1.58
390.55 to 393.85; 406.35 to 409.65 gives 1.57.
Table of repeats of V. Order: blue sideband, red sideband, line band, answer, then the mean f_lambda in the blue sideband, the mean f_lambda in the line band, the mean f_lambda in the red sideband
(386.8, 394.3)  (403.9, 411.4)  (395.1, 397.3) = 0.57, 0.508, 0.439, 0.775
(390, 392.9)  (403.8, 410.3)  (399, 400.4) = -0.15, 0.585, 0.76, 0.78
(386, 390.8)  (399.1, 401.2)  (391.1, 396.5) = 0.95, 0.513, 0.519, 0.771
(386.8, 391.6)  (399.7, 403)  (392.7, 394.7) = 0.65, 0.528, 0.426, 0.801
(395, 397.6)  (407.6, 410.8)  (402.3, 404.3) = -0.49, 0.447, 0.771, 0.768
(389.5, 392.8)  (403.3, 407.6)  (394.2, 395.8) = 0.10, 0.583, 0.594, 0.777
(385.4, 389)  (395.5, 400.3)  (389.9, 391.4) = -0.23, 0.491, 0.597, 0.577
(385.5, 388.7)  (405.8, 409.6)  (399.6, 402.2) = -0.31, 0.491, 0.796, 0.818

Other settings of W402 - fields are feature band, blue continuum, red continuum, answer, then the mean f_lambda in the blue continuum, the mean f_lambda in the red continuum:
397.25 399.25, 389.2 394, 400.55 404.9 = 0.12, 0.527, 0.782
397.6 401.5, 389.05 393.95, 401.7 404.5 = -0.16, 0.528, 0.786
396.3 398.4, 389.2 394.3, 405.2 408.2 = 0.62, 0.523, 0.801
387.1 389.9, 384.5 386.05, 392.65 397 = -0.03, 0.492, 0.461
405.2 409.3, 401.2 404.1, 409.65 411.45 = -0.39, 0.794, 0.709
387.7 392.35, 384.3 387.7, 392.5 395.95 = -0.48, 0.5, 0.496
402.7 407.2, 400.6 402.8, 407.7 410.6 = 0.13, 0.811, 0.771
